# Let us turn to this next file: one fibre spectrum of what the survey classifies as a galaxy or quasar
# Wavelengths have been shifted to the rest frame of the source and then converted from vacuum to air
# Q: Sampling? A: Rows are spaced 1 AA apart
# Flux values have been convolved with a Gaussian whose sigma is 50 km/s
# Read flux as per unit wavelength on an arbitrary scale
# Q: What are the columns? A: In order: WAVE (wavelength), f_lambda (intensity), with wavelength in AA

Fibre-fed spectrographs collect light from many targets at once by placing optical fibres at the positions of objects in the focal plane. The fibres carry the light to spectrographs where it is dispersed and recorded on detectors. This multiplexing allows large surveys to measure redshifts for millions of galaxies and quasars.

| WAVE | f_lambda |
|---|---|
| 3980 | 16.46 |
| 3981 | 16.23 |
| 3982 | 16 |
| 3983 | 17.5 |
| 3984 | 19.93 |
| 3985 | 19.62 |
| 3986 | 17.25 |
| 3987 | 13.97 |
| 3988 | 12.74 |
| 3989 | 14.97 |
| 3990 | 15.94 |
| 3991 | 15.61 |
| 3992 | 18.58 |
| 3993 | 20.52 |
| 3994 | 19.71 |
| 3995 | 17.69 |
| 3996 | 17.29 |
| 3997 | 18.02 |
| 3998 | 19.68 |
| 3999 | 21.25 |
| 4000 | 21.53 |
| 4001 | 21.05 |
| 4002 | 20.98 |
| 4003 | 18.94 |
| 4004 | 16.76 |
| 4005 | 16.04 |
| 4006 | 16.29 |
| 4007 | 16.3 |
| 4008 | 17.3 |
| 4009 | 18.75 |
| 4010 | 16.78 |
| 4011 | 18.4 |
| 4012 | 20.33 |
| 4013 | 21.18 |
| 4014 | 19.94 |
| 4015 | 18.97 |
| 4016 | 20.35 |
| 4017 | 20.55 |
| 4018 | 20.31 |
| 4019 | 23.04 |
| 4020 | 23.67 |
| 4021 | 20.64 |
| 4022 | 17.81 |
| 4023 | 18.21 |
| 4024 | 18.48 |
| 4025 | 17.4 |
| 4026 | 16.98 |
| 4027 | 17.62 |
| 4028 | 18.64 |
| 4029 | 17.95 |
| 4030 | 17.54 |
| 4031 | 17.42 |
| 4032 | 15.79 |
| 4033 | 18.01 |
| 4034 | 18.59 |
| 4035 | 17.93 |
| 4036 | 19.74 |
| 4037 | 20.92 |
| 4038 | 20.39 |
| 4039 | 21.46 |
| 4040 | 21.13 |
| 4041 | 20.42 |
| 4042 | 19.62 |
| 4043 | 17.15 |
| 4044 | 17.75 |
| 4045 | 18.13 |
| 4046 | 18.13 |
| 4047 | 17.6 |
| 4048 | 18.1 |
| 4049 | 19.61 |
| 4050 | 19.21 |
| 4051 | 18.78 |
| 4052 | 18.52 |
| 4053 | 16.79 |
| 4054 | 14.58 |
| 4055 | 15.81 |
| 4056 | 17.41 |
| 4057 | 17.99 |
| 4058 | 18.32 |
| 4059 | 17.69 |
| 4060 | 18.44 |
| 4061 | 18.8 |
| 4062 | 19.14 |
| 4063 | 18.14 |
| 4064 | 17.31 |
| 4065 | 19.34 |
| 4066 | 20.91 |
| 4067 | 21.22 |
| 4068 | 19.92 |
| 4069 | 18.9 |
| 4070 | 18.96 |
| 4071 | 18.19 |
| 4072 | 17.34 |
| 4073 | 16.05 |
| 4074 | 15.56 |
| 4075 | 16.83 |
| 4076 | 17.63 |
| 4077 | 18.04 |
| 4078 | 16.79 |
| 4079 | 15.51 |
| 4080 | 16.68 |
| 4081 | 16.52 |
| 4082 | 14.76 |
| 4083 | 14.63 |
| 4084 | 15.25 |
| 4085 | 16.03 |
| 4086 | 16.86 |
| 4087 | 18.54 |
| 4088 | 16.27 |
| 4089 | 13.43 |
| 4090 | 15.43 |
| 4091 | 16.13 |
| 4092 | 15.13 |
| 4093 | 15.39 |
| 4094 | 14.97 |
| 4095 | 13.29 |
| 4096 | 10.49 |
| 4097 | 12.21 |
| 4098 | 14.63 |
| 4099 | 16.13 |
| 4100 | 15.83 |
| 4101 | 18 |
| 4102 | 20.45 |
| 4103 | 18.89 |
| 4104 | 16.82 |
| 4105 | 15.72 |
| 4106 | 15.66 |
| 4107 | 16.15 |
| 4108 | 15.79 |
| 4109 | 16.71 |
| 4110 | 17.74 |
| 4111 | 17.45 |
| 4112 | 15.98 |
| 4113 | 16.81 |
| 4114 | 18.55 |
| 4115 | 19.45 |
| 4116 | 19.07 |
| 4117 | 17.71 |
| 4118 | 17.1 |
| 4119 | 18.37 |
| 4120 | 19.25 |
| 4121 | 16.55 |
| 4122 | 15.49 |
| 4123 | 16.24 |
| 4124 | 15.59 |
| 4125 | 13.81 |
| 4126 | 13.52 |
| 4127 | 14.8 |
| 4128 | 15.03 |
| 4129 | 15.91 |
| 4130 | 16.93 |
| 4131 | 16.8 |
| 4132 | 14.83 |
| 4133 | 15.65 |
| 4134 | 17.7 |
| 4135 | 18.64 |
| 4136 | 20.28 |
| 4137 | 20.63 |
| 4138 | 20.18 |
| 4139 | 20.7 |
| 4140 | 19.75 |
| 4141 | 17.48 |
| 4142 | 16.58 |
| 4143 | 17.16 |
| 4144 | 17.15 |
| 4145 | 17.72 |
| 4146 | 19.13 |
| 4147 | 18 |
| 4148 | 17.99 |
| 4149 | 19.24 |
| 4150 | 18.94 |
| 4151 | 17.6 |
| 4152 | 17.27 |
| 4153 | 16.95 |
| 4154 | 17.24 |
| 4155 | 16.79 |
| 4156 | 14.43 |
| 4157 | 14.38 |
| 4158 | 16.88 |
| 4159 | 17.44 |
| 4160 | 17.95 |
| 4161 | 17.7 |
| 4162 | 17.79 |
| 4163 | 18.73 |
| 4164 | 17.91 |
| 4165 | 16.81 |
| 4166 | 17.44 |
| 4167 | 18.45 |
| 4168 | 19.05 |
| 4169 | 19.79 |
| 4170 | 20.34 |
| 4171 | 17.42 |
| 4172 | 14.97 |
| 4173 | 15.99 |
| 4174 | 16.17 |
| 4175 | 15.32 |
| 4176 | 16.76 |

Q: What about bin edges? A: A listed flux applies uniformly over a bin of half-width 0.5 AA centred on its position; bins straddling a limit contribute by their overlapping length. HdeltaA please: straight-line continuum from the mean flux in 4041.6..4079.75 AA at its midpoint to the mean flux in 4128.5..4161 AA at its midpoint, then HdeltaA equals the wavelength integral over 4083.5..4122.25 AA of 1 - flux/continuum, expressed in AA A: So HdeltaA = 3.05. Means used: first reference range 18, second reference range 17.6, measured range 16.4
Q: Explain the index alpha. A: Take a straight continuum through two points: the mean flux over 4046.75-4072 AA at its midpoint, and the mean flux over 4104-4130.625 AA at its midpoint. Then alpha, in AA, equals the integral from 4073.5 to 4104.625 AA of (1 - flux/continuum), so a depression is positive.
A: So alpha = 2.77 AA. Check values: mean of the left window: 18.4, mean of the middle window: 15.9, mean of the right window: 16.6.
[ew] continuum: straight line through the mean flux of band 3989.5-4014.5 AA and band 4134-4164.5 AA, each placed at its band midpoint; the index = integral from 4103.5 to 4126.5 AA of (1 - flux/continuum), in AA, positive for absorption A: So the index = 1.7 AA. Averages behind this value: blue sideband 18.6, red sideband 18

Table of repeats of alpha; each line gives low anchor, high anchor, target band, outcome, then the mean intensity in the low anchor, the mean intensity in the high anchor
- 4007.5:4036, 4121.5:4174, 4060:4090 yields 1.46 AA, 18.9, 17.3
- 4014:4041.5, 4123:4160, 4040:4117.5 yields 4.97 AA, 19.3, 17.2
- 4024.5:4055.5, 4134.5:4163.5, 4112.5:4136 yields 1.66 AA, 18.3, 18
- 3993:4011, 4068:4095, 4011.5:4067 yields -4.11 AA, 18.5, 16.4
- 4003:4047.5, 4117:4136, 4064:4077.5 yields -0.48 AA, 18.8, 16.4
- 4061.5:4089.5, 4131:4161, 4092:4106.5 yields 1.55 AA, 17.3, 17.7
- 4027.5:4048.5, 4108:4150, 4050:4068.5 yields 0.07 AA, 18.7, 17.4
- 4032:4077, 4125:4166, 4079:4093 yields 1.76 AA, 18.4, 17.4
